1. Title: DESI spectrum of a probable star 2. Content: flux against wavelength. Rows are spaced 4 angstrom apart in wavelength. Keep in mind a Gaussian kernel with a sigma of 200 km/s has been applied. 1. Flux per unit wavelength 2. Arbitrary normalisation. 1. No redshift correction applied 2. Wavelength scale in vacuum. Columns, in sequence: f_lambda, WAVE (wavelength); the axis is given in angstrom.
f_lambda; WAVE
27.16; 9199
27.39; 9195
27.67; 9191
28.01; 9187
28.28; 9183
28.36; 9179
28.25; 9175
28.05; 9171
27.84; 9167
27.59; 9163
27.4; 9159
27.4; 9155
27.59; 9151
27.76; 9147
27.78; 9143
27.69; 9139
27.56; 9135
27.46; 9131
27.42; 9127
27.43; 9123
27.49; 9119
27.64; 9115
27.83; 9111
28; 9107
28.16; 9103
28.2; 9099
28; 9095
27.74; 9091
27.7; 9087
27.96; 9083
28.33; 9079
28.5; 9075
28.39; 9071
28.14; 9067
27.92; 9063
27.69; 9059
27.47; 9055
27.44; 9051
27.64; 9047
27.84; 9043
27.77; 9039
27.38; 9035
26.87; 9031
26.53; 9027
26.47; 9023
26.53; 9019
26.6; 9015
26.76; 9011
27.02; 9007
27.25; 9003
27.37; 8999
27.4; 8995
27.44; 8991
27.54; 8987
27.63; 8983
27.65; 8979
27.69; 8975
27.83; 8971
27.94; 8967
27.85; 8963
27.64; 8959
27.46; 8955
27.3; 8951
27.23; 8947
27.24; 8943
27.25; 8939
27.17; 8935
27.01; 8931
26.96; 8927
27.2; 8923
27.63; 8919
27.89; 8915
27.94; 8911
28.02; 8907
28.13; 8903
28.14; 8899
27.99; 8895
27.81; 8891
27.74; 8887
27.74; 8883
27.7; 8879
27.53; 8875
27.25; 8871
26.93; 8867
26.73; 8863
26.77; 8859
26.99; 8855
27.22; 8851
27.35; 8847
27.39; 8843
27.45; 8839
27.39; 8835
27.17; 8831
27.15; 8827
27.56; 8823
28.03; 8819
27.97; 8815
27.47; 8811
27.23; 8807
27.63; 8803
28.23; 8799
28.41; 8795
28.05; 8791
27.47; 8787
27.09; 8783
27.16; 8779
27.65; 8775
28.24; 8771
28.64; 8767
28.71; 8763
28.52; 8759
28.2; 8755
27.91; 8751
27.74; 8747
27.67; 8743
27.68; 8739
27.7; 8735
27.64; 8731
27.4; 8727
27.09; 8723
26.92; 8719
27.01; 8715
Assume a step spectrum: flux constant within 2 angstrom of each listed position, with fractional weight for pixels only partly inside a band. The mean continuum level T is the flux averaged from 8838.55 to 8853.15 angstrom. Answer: 27.3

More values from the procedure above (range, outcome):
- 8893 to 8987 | 27.6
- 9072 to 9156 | 27.8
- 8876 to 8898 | 27.8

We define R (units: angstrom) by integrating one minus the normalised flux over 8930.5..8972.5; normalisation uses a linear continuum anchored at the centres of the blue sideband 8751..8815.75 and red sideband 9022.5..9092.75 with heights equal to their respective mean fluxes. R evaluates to 0.5 angstrom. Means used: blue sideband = 27.9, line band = 27.5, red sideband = 27.7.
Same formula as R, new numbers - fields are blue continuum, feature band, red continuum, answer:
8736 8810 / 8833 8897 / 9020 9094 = 1.0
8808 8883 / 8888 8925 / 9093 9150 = -0.6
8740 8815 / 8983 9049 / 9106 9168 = 1.3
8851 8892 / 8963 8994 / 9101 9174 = -0.3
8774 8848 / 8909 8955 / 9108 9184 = 0.5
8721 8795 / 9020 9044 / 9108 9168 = 0.5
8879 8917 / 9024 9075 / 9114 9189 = 0.4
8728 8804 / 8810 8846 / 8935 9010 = 0.4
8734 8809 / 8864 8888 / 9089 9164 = 0.3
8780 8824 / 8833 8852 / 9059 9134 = 0.3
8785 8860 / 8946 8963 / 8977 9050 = -0.1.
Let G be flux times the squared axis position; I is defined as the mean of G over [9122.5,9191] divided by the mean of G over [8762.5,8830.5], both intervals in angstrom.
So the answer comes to 1.08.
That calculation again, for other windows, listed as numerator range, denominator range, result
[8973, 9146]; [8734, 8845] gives 1.05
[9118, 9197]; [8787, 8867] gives 1.09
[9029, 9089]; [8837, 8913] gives 1.05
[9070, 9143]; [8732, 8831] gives 1.08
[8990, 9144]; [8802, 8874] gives 1.06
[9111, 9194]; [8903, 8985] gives 1.05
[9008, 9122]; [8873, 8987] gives 1.03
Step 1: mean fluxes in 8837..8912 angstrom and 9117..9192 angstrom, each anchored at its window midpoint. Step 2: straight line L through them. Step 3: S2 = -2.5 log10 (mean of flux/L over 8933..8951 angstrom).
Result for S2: 0.013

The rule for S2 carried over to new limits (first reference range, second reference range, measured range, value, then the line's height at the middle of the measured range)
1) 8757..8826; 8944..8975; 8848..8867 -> 0.03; 27.8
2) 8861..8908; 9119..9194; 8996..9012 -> 0.02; 27.7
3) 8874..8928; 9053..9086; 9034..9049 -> 0.01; 28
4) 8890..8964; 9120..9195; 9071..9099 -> -0.02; 27.7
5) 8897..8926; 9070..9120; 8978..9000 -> 0.02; 27.9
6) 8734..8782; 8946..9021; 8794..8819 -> 0.00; 27.8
